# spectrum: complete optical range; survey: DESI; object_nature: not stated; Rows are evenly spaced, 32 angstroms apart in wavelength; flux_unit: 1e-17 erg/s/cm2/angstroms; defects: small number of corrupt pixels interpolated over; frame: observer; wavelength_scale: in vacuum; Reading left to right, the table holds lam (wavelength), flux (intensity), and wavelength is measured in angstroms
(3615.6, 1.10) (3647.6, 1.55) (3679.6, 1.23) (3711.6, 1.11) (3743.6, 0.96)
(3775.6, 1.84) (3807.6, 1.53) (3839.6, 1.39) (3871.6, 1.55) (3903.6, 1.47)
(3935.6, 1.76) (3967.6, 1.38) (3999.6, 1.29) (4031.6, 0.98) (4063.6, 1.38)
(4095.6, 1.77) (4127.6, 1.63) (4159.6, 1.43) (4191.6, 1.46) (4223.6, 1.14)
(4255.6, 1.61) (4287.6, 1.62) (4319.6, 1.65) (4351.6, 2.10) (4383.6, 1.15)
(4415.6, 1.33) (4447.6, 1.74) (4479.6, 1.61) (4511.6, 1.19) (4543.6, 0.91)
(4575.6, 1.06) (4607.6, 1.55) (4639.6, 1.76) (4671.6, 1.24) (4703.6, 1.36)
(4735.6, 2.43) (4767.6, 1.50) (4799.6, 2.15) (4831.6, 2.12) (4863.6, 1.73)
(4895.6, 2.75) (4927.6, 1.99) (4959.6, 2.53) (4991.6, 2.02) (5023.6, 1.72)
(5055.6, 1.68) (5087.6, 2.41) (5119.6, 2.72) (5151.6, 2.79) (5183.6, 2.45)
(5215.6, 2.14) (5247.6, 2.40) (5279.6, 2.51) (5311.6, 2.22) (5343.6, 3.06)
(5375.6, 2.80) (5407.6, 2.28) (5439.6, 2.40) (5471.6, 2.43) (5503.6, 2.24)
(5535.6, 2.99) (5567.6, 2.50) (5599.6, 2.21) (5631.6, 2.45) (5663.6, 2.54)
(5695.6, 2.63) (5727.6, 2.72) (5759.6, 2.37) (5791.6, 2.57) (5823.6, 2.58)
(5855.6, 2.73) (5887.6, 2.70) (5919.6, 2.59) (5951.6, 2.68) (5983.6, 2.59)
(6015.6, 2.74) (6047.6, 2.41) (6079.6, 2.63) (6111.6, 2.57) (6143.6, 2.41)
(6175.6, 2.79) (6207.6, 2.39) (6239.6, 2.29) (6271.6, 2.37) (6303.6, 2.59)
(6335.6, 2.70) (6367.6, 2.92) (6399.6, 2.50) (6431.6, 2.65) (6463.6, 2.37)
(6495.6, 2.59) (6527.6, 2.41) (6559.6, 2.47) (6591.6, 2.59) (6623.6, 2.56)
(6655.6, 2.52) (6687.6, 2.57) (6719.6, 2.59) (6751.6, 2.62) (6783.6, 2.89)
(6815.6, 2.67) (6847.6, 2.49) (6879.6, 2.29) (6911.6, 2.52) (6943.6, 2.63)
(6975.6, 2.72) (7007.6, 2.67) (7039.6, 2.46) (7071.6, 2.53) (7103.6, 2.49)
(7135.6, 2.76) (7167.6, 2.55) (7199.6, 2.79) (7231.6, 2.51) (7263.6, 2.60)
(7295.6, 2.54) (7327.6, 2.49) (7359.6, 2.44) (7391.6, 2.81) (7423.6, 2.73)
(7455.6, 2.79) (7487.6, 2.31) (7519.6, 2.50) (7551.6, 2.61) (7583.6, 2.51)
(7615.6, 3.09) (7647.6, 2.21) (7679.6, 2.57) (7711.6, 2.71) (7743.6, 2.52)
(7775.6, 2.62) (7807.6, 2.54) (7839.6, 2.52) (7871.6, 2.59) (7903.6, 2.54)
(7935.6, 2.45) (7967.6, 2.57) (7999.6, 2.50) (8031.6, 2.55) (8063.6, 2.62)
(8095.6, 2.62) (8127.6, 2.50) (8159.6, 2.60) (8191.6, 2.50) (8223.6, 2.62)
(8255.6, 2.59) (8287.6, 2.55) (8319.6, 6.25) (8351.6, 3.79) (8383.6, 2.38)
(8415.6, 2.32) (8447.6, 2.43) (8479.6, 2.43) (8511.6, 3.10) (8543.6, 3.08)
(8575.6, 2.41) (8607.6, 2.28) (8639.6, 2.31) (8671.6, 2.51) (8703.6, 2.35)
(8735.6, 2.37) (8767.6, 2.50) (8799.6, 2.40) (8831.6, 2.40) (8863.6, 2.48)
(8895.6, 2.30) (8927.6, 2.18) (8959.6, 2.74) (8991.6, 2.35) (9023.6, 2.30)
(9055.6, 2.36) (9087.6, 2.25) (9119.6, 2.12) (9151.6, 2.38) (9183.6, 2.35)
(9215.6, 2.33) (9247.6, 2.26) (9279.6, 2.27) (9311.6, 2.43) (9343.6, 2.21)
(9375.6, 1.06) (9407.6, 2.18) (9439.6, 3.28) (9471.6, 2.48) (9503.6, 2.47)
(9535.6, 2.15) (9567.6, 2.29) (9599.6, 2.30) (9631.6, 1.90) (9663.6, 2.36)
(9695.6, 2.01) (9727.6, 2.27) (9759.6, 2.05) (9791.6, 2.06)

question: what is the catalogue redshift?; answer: 0.269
